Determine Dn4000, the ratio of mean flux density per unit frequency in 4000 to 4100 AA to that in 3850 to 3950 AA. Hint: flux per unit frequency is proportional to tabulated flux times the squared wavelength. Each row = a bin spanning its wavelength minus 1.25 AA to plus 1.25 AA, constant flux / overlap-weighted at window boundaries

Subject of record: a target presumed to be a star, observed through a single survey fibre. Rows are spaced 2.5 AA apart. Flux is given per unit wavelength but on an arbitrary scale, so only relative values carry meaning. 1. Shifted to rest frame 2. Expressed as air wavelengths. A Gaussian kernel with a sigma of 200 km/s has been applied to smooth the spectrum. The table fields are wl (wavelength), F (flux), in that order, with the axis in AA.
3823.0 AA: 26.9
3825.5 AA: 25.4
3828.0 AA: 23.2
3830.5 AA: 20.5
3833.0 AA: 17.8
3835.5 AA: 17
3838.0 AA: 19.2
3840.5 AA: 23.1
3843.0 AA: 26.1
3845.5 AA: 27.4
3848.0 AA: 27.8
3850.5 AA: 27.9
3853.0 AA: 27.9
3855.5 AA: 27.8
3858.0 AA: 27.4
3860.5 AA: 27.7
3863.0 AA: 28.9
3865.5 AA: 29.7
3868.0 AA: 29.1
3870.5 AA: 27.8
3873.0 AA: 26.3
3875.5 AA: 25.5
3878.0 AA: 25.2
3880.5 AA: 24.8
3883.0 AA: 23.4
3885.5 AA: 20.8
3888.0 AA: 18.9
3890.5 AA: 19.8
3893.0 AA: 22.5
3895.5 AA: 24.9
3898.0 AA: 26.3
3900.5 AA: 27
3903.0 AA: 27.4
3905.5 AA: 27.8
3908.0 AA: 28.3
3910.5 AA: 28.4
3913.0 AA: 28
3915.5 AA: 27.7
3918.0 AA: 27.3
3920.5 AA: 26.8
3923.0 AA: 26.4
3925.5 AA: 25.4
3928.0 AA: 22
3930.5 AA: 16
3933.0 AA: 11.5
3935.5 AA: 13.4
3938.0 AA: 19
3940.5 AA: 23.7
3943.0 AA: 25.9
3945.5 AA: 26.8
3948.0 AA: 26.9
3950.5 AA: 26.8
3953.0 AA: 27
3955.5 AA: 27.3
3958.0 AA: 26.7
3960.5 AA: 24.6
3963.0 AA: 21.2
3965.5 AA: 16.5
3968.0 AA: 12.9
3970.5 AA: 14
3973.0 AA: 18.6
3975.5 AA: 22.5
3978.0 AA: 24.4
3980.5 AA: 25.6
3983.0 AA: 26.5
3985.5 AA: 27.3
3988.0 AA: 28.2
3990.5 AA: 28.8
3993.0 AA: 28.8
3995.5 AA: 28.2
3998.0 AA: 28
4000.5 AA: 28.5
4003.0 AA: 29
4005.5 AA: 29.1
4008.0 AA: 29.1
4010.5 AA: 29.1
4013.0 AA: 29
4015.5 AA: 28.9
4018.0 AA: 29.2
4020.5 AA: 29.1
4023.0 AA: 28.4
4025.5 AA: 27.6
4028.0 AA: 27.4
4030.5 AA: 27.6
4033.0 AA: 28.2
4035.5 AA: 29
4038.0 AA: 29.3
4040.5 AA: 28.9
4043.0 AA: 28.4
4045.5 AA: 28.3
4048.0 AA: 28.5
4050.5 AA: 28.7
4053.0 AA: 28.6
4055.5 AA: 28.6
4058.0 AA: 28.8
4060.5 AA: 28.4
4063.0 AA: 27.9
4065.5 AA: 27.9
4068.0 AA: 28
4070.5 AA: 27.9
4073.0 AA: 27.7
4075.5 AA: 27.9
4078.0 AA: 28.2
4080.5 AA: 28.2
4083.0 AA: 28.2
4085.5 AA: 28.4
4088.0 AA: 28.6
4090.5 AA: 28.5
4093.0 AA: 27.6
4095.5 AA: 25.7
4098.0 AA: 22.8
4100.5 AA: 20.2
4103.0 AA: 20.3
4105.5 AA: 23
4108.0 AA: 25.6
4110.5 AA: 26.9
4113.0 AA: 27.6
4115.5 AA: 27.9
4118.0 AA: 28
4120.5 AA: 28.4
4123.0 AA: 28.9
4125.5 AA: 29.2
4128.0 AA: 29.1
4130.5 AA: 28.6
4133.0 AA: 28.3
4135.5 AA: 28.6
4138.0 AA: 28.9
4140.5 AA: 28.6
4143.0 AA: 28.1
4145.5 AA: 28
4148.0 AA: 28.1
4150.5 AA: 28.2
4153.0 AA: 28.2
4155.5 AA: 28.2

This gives 1.22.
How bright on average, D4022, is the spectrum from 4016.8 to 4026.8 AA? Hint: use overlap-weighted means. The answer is 28.6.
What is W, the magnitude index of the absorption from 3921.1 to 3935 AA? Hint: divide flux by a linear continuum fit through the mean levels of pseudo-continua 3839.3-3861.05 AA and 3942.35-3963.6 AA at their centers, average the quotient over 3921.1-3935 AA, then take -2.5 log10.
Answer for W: 0.29 mag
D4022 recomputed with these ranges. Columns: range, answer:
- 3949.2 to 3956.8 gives 27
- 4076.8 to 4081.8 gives 28.2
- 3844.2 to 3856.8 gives 27.8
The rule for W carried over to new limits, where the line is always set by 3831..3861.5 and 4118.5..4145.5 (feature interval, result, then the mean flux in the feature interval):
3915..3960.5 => 0.099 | 23.7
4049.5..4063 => -0.038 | 28.6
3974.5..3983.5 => 0.077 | 24.7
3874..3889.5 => 0.091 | 23.1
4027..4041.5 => -0.045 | 28.4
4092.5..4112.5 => 0.175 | 24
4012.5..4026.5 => -0.065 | 28.7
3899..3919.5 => -0.090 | 27.7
